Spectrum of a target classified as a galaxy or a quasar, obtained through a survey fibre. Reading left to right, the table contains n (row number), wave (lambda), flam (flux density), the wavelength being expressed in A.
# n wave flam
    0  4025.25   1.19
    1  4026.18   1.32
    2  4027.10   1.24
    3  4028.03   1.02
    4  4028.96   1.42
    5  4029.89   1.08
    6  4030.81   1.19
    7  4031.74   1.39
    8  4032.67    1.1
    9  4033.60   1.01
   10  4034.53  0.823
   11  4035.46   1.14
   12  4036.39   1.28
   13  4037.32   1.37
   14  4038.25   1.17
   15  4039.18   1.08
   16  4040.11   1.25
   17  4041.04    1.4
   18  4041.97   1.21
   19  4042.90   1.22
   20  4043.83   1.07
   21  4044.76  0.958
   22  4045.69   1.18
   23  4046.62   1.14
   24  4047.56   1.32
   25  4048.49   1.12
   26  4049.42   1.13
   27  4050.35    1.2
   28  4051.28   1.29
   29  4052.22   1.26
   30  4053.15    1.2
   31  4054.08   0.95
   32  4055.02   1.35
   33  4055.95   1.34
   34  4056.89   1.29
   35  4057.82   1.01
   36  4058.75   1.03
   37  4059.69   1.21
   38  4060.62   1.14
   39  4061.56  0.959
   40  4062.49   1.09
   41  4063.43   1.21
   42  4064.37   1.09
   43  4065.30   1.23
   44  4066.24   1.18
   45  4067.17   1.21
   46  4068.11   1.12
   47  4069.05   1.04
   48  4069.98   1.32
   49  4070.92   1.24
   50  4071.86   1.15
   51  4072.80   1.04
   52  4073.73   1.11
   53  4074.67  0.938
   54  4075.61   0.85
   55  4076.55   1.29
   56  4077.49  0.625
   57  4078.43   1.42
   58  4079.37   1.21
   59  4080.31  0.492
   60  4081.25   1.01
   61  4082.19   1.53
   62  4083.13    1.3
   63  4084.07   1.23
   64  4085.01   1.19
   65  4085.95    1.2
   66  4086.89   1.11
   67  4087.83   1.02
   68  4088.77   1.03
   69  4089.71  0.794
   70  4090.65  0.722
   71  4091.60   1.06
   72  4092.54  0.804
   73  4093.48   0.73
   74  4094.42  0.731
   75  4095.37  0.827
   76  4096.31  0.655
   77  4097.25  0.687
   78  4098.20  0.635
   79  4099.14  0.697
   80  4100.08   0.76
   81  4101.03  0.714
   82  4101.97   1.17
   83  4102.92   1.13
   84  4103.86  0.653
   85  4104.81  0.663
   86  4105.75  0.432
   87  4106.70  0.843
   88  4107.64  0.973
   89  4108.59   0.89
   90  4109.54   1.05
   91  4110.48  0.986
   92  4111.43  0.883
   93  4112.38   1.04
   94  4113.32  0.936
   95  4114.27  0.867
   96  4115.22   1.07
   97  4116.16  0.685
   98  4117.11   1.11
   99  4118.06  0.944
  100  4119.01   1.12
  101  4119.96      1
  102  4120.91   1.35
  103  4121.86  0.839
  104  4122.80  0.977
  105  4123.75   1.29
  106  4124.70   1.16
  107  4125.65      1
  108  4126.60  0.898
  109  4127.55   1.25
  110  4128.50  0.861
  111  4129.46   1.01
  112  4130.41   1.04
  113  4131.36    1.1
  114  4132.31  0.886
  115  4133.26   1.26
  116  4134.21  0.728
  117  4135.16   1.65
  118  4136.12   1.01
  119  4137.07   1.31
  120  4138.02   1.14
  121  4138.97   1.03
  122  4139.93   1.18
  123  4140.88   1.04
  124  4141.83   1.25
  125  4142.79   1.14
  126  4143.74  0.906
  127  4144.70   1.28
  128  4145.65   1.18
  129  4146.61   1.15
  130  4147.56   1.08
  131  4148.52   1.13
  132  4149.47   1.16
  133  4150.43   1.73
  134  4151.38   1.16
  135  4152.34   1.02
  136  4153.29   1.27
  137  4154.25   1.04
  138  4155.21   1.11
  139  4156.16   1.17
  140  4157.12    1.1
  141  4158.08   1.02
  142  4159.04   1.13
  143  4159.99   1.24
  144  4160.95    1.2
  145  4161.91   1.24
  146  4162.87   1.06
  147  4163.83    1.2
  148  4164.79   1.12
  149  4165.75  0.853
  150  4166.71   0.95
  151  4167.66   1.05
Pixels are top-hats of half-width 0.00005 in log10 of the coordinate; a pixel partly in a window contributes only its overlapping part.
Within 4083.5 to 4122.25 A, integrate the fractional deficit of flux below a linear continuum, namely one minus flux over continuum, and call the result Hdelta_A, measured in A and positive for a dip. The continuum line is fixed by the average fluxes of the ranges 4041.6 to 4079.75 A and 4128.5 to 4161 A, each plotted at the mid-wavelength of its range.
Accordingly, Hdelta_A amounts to 7.9 A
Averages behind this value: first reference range 1.14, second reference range 1.14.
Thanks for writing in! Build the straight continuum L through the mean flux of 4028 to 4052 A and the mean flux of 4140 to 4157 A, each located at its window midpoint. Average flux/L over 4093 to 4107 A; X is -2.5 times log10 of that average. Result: 0.48 mag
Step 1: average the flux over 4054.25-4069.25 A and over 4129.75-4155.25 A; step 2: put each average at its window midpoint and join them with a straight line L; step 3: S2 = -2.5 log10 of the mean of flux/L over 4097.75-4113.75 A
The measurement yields 0.33 mag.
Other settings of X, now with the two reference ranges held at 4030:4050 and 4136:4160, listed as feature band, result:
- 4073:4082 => 0.15 mag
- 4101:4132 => 0.19 mag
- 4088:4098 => 0.40 mag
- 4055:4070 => 0.01 mag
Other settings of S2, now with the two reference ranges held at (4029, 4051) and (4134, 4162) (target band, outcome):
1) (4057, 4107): 0.177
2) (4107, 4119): 0.214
